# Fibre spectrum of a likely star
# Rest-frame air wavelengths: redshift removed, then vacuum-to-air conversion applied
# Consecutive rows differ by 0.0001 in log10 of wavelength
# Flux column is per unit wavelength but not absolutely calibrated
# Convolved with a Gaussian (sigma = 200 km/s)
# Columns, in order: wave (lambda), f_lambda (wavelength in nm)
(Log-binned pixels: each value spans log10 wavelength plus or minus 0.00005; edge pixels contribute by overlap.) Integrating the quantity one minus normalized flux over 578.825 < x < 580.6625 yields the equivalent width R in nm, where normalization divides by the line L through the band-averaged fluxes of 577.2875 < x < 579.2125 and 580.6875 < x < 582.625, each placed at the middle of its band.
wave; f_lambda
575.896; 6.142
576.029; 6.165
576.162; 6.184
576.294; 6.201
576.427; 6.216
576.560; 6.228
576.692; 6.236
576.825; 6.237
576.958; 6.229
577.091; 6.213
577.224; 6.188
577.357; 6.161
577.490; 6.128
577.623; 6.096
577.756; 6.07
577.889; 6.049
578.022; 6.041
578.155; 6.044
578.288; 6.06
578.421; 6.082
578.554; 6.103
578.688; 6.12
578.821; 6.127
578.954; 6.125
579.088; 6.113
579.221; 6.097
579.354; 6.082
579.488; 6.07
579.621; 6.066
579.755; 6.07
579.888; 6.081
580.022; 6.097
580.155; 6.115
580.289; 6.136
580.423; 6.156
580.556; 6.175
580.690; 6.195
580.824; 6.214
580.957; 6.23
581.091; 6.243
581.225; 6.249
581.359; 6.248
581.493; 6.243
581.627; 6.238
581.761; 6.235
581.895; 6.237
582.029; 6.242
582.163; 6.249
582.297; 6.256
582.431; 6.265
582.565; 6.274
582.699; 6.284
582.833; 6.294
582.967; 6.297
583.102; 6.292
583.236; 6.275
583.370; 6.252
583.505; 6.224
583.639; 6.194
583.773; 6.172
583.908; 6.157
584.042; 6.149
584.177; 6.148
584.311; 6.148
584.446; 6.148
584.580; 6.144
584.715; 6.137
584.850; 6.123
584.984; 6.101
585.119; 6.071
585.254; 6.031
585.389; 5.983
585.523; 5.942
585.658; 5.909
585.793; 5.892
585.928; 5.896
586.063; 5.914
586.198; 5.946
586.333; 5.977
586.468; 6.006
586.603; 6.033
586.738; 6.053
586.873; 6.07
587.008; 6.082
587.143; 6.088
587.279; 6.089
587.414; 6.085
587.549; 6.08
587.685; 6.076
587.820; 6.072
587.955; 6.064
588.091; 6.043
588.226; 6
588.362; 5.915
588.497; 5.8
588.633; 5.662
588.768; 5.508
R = 0.015 nm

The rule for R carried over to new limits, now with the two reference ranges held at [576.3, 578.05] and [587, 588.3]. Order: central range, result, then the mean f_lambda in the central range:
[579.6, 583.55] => -0.06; 6.22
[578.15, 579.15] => 0.01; 6.1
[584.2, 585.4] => 0.00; 6.1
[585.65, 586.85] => 0.02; 5.96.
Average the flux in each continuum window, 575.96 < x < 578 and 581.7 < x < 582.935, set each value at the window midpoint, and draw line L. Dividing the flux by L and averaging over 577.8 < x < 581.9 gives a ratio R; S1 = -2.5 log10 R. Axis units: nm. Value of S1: 0.01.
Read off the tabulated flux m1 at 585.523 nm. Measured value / 5.942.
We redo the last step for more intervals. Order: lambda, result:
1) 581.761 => 6.235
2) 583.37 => 6.252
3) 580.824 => 6.214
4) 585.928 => 5.896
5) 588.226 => 6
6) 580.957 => 6.23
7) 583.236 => 6.275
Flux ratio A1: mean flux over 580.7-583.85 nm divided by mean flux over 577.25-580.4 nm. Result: 1.03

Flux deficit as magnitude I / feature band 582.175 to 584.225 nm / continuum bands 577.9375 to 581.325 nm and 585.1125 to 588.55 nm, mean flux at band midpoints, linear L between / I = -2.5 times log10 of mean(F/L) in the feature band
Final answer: -0.03 mag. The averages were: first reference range 6.12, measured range 6.24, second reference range 6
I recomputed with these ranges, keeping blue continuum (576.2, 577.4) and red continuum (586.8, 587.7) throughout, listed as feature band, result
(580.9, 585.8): -0.01 mag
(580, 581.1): 0.00 mag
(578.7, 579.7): 0.01 mag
